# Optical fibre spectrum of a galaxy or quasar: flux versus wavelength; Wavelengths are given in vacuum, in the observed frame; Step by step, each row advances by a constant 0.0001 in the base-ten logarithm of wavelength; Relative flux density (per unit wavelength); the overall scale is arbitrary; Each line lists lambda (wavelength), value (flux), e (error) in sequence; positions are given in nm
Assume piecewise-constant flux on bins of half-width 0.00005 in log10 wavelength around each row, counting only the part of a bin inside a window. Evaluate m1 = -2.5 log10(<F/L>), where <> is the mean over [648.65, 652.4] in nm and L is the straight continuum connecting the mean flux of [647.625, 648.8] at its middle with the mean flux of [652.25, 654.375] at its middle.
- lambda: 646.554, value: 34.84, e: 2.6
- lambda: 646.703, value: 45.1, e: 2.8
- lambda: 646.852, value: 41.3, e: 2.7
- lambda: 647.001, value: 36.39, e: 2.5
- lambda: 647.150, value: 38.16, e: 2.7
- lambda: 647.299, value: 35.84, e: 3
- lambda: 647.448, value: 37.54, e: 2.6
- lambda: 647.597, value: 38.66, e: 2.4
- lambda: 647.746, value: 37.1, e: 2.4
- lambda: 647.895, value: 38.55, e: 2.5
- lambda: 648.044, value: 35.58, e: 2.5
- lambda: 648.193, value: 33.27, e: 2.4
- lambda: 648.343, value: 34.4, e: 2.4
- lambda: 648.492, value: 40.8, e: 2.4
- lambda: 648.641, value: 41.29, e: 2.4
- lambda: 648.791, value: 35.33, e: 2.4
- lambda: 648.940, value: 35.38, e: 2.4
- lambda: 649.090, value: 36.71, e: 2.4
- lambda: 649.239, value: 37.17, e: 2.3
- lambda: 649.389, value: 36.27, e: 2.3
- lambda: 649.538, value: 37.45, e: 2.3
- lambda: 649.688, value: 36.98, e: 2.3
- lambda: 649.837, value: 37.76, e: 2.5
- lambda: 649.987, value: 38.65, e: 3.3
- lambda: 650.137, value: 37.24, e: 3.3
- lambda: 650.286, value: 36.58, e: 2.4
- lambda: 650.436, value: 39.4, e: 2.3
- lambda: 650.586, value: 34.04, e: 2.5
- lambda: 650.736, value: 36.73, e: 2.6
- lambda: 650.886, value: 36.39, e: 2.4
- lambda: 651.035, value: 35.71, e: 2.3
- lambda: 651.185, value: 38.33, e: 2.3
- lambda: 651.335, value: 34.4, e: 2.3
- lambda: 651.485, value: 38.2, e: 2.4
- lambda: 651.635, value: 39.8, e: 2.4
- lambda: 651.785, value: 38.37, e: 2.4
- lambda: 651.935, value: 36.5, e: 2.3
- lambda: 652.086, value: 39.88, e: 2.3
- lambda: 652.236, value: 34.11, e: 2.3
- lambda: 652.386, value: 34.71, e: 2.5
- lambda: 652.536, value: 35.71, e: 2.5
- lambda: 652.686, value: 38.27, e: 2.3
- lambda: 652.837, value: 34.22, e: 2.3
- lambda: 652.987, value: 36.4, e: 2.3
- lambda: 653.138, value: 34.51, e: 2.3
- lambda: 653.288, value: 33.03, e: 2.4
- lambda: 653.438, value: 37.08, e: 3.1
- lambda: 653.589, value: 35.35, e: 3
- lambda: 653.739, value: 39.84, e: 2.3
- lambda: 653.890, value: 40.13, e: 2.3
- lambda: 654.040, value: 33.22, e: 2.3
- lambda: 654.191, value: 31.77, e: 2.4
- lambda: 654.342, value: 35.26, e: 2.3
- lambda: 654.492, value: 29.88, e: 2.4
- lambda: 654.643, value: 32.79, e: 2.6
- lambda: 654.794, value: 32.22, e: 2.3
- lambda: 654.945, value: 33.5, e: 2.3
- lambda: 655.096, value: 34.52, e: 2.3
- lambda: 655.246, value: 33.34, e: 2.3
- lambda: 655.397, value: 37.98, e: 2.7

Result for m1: -0.015 mag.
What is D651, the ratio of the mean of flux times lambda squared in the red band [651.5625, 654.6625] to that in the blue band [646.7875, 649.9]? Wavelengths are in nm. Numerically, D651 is 1.0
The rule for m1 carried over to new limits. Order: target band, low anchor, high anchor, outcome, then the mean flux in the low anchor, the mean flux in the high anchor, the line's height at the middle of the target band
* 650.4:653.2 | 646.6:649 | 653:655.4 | -0.02 mag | 37.8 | 34.6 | 35.8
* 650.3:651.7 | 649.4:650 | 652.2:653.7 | -0.01 mag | 37.5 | 35.5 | 36.7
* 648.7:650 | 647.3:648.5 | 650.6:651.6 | 0.00 mag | 36.7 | 36.6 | 36.7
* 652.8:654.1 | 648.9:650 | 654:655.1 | -0.08 mag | 37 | 32.8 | 33.7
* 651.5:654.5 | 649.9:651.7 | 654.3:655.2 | -0.04 mag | 37.1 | 33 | 34.8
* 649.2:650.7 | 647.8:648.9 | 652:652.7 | -0.01 mag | 37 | 36.4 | 36.7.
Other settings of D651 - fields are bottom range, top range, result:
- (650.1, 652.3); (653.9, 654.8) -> 0.90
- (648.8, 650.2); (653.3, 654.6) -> 0.96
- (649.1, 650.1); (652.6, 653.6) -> 0.96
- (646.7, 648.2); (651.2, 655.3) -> 0.95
